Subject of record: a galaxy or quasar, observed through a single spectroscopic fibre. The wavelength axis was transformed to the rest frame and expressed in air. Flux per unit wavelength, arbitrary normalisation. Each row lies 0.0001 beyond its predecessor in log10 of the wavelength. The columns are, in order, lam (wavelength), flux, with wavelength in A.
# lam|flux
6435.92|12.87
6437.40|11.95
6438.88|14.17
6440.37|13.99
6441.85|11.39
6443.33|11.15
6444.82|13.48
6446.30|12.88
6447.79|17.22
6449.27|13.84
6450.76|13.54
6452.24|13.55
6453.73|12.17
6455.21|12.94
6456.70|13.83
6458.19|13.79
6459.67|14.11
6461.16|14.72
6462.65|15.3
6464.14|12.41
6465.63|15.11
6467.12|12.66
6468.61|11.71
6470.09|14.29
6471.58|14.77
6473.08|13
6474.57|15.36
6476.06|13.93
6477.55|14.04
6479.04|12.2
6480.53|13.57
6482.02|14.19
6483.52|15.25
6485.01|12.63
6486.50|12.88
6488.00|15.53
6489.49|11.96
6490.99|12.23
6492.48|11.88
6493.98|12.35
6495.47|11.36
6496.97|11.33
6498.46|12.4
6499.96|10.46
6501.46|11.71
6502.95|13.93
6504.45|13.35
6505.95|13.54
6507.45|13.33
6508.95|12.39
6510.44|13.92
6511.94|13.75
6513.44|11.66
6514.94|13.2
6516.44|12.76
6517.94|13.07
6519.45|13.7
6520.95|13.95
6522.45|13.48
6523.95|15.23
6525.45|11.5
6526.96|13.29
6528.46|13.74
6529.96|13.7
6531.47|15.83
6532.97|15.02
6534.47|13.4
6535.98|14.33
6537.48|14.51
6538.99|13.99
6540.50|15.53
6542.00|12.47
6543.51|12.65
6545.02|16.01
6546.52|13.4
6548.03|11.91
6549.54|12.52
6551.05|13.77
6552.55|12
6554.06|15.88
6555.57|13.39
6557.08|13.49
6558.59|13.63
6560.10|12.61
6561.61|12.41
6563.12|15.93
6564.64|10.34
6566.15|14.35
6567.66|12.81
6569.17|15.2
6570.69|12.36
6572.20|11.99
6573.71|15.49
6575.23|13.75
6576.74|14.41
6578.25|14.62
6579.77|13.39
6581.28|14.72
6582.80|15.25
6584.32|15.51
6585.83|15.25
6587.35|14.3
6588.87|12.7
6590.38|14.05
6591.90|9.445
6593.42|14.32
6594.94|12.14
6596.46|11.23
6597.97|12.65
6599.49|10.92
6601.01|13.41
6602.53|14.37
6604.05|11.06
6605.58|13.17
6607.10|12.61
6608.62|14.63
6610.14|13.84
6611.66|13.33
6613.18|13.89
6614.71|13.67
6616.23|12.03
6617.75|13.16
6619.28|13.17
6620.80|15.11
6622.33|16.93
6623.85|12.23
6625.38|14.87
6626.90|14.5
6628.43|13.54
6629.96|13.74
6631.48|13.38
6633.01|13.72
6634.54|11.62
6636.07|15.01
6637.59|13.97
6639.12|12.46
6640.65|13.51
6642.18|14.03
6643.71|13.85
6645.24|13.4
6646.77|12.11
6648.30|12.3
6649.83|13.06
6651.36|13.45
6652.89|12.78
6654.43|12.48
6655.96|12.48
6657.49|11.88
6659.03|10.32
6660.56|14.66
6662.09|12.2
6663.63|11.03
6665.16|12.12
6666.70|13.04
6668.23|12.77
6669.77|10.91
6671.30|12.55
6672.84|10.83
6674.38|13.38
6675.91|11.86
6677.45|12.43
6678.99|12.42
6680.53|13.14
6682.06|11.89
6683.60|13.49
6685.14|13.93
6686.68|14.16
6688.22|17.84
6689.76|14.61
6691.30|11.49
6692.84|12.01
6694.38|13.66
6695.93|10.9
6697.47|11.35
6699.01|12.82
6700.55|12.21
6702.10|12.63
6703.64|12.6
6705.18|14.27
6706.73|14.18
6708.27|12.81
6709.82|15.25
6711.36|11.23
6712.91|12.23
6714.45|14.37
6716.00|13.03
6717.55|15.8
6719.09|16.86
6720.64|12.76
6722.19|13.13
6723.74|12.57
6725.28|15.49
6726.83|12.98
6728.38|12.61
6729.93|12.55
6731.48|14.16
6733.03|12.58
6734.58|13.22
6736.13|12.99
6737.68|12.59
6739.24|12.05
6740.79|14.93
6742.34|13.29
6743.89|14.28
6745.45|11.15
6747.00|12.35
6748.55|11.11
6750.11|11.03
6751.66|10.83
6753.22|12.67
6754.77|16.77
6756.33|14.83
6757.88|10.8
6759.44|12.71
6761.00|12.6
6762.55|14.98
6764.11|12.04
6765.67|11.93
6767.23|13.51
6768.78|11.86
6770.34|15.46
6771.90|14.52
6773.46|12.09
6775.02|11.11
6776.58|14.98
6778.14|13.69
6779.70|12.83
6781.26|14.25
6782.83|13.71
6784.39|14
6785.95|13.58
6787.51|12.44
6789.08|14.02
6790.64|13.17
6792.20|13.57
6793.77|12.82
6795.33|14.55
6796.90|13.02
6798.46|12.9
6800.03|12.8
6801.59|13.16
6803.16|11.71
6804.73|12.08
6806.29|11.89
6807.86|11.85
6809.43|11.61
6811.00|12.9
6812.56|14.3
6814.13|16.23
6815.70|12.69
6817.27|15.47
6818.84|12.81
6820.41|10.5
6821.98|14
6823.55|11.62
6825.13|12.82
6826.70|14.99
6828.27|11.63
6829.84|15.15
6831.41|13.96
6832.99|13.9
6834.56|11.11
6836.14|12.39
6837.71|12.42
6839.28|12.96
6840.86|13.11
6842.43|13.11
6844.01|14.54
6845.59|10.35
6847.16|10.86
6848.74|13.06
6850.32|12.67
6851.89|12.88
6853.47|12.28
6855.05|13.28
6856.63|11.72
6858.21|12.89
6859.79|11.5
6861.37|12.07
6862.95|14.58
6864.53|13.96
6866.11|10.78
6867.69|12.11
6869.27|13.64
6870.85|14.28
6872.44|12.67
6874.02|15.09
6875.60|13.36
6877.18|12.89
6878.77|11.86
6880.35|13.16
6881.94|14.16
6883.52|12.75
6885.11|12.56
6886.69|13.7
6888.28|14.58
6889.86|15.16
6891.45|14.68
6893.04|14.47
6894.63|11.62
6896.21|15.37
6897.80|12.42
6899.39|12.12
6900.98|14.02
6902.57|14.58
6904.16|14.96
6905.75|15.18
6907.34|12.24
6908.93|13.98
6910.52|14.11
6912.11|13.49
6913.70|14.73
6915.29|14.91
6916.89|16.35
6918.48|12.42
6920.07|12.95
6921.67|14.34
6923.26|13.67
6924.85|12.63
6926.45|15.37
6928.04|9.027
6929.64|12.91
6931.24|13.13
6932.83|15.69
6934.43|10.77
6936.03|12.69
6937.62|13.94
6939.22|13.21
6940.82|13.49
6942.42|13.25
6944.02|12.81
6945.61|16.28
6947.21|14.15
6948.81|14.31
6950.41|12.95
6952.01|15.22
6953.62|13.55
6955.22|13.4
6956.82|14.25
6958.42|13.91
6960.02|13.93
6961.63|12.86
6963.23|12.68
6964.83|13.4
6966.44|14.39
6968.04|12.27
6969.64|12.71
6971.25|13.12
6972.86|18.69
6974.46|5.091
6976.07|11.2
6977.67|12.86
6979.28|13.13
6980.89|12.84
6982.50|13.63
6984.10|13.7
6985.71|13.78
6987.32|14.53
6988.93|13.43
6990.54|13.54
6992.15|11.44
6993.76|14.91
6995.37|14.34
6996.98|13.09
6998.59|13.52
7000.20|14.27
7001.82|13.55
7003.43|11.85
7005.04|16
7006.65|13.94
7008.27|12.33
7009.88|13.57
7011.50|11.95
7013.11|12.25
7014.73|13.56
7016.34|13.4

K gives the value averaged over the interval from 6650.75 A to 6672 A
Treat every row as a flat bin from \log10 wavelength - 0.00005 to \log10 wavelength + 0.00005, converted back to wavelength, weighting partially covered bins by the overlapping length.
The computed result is 12.3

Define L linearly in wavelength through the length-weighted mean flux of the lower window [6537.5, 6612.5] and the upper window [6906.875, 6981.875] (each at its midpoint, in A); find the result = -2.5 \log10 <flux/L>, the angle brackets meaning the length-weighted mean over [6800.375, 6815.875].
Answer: 0.05 mag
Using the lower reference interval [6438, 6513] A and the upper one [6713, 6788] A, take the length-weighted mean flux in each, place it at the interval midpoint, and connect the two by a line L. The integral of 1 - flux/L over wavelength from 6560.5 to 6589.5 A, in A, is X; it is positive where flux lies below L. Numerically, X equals -1.4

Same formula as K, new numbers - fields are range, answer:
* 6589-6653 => 13.3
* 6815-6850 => 12.9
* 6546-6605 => 13.4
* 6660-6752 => 13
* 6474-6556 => 13.4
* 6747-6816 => 13.1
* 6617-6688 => 13.1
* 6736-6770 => 12.8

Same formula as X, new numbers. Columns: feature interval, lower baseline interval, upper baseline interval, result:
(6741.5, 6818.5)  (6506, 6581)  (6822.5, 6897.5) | 0.6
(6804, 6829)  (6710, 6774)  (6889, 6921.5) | 1.1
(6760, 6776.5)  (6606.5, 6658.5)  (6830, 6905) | 0.2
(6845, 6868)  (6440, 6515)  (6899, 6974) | 2.1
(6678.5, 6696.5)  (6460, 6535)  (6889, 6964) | 0.2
